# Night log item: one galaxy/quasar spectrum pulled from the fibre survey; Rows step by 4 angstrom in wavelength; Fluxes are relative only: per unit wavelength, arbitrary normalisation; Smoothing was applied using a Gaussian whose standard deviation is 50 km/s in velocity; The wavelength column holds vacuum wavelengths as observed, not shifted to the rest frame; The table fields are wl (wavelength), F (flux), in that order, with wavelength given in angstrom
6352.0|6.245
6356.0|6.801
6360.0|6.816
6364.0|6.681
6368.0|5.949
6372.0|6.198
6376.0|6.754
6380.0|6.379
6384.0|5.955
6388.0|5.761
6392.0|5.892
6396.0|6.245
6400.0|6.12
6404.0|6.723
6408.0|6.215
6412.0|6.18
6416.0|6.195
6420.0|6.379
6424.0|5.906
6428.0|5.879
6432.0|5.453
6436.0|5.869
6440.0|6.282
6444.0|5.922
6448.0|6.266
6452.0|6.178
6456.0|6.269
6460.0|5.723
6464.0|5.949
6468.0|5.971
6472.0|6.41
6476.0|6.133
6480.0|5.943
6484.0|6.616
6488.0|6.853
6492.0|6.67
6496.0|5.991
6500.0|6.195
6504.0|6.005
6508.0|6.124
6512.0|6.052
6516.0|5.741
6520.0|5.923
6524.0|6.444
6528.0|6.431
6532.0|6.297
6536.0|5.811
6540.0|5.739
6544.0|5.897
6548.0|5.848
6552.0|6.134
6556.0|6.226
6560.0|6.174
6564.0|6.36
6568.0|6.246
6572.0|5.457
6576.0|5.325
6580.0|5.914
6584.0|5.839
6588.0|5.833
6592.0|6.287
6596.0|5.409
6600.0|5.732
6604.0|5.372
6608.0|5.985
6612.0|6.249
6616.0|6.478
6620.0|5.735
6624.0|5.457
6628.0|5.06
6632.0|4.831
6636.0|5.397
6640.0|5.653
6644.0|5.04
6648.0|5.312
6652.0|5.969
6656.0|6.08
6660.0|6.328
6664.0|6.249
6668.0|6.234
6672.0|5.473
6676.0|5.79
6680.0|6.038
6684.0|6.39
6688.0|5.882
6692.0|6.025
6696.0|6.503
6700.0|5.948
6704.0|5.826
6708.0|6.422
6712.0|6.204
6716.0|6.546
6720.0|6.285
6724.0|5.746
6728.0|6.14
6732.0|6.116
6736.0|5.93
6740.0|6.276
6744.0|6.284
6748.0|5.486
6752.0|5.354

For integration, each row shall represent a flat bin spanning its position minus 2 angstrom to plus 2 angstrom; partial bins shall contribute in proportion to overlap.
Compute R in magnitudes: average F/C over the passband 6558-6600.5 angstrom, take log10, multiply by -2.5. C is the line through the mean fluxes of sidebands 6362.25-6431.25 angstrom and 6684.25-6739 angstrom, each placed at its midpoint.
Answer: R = 0.05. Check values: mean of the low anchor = 6.19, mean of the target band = 5.88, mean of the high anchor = 6.13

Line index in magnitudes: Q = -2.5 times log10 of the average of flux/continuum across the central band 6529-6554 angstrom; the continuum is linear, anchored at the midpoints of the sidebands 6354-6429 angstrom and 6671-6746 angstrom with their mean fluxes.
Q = 0.04 mag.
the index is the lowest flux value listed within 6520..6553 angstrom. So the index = 5.739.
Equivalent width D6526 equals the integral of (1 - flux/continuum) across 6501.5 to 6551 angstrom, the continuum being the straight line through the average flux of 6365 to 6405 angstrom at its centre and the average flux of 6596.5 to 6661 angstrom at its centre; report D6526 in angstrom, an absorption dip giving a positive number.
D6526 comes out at -1.3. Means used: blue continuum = 6.2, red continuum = 5.65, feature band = 6.03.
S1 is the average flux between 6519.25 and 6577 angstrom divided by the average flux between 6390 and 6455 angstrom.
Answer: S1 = 1.0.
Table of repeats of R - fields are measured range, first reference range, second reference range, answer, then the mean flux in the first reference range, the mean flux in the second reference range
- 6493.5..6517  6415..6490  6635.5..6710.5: 0.01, 6.11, 5.94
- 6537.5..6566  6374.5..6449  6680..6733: 0.02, 6.12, 6.15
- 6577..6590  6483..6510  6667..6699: 0.07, 6.34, 6.03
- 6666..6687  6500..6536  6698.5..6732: 0.03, 6.11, 6.14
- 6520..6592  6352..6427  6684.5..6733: 0.04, 6.28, 6.15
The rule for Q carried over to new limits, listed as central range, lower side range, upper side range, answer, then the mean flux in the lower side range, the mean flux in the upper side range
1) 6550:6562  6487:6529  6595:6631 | -0.037 mag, 6.2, 5.7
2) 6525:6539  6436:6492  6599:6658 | -0.037 mag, 6.2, 5.62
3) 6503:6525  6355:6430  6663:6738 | 0.028 mag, 6.26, 6.09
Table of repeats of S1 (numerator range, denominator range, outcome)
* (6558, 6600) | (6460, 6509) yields 0.94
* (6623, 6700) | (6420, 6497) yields 0.94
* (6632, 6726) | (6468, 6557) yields 0.97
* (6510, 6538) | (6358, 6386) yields 0.95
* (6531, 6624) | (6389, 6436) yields 0.97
